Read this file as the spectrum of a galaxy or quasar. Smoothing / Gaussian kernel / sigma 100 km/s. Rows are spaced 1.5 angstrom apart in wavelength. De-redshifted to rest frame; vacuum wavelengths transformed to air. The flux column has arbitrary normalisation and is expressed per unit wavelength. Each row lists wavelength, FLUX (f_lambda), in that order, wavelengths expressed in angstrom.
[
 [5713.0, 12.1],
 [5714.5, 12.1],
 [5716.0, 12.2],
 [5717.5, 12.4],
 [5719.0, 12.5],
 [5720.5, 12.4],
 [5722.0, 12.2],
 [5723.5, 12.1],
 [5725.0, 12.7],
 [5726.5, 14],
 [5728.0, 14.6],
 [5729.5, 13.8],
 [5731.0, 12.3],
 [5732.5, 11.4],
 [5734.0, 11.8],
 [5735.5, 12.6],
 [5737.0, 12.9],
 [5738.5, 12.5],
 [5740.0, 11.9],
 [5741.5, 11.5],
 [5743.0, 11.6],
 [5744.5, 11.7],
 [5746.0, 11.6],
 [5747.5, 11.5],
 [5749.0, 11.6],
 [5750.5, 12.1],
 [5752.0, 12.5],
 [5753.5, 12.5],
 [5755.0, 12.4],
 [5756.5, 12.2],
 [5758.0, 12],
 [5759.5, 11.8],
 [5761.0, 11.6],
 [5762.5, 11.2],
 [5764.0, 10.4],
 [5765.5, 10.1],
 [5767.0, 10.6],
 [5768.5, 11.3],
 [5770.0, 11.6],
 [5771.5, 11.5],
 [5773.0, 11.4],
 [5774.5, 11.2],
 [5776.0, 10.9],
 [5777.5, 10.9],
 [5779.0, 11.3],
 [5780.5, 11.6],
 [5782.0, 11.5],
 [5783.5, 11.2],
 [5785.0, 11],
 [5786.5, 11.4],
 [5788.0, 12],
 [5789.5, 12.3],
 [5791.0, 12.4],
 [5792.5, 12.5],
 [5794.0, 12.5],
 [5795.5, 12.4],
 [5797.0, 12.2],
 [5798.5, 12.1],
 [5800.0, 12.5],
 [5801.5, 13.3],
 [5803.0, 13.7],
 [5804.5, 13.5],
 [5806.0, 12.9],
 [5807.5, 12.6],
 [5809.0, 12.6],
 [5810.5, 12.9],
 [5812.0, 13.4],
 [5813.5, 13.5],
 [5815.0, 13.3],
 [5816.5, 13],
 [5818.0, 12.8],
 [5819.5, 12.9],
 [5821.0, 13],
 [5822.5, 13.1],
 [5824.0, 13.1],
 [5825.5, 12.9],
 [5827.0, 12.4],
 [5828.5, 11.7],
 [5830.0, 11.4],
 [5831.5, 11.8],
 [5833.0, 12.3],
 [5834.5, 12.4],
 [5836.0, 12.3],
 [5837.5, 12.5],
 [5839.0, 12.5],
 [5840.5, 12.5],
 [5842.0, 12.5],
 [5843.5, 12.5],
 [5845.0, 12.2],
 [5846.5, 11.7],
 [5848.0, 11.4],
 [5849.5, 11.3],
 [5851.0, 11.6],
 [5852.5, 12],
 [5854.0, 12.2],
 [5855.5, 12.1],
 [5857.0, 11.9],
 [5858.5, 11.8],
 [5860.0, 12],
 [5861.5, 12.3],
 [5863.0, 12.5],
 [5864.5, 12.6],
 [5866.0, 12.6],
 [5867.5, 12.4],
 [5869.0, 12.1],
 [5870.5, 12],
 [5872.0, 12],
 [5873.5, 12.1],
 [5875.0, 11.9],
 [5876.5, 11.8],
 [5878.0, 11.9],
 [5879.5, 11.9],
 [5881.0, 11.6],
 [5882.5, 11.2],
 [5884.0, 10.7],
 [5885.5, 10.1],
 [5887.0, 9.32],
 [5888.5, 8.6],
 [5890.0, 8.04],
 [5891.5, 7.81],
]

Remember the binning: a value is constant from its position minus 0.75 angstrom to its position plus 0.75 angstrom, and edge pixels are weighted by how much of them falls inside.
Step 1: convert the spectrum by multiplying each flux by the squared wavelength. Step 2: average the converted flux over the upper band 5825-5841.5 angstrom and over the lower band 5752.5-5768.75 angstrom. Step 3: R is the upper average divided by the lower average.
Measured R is 1.1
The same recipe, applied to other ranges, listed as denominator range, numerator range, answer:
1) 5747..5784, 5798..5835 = 1.13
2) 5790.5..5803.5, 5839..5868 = 0.98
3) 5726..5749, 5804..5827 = 1.08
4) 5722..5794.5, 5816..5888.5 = 1.05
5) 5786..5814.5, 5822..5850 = 0.98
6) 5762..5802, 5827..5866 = 1.07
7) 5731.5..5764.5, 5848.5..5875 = 1.06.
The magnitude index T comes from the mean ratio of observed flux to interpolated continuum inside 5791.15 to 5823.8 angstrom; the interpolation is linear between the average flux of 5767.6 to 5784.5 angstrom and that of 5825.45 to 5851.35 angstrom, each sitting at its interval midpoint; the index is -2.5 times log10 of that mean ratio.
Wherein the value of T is -0.10 mag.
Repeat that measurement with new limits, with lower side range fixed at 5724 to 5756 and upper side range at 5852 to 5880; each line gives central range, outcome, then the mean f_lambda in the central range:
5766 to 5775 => 0.10 mag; 11.2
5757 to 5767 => 0.11 mag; 11.2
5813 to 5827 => -0.07 mag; 13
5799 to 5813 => -0.07 mag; 13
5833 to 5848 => -0.01 mag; 12.3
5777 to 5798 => 0.04 mag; 11.8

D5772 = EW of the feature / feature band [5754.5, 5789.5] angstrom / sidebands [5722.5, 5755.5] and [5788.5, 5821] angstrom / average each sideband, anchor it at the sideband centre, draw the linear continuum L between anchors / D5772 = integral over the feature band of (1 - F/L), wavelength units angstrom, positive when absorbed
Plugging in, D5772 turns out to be 3.39 angstrom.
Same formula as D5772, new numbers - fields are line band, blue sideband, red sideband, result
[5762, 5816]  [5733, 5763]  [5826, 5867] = 0.2 angstrom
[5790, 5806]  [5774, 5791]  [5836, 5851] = -1.5 angstrom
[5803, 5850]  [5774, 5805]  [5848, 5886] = -2.5 angstrom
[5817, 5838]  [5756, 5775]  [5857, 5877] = -1.2 angstrom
